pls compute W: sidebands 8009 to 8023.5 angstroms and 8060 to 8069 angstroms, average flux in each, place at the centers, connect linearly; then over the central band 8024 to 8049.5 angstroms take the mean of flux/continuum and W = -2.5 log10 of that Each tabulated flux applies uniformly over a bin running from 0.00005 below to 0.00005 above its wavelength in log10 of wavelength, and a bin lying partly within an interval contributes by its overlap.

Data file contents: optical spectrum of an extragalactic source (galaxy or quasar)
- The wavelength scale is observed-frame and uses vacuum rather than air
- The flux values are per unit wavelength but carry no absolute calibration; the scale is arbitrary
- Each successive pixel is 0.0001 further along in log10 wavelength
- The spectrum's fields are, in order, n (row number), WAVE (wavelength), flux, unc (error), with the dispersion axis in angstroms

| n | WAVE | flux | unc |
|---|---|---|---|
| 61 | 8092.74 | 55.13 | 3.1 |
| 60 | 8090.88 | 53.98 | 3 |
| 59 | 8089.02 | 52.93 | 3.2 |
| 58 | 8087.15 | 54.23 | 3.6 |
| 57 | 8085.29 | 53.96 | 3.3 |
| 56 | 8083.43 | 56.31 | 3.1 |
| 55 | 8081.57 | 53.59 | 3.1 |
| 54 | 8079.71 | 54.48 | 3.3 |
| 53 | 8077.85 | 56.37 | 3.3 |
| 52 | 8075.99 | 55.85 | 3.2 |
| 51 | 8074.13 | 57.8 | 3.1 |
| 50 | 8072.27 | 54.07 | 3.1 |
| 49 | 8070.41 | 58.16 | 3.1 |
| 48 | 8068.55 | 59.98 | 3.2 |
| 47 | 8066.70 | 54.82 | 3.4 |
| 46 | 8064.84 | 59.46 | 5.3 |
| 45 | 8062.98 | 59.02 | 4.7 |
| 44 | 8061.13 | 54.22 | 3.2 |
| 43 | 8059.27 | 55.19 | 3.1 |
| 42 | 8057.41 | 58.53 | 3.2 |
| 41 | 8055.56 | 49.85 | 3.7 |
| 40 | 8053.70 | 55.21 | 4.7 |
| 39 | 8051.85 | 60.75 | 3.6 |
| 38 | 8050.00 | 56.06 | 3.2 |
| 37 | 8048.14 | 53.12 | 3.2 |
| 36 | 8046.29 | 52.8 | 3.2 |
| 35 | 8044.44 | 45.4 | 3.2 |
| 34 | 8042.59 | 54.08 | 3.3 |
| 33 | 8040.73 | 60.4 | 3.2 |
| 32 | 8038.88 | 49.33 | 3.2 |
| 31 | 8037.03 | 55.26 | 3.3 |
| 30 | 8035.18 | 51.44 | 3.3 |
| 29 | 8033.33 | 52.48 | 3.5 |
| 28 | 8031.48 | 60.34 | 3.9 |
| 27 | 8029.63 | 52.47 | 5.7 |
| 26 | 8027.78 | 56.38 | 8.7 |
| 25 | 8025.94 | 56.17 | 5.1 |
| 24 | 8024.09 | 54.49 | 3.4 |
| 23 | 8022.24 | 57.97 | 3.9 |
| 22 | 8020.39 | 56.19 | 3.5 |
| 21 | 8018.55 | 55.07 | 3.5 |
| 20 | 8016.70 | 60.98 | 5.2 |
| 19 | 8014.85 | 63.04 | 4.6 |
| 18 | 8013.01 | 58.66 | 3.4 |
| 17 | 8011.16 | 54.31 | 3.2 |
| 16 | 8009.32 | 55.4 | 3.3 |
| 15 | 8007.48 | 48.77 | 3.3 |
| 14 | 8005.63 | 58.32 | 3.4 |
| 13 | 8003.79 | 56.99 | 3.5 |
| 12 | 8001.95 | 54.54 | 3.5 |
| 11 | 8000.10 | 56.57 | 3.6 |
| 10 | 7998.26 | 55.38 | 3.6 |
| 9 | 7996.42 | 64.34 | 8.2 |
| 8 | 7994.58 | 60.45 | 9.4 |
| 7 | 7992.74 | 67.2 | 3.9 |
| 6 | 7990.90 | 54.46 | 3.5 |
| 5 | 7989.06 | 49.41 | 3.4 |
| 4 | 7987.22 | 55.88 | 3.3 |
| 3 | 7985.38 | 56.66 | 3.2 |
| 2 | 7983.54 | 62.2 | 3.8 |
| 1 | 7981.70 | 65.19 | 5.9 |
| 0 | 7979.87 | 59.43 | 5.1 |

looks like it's 0.07 mag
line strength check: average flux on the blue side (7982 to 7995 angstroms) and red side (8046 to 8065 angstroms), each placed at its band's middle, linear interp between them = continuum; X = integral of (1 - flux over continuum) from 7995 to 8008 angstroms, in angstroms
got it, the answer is 0.22 angstroms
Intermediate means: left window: 58.3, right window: 55.8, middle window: 56.8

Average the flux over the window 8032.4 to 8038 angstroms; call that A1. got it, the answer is 53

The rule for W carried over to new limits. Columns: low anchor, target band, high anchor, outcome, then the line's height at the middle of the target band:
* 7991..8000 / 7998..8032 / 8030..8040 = 0.02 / 57.3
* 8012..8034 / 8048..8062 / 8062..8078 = 0.03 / 57.2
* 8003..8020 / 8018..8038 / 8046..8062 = 0.02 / 56.2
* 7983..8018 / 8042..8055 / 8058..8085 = 0.06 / 56.7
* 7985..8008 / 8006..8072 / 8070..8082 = 0.01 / 56.3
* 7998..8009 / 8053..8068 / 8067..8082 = 0.00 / 56.1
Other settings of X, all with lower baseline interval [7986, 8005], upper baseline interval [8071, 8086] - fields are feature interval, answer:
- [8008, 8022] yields -0.1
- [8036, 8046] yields 0.6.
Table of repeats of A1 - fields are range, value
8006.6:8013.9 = 54.3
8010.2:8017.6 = 59.2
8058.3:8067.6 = 56.5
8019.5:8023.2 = 57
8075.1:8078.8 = 56.1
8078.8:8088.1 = 54.5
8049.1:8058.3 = 56.1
